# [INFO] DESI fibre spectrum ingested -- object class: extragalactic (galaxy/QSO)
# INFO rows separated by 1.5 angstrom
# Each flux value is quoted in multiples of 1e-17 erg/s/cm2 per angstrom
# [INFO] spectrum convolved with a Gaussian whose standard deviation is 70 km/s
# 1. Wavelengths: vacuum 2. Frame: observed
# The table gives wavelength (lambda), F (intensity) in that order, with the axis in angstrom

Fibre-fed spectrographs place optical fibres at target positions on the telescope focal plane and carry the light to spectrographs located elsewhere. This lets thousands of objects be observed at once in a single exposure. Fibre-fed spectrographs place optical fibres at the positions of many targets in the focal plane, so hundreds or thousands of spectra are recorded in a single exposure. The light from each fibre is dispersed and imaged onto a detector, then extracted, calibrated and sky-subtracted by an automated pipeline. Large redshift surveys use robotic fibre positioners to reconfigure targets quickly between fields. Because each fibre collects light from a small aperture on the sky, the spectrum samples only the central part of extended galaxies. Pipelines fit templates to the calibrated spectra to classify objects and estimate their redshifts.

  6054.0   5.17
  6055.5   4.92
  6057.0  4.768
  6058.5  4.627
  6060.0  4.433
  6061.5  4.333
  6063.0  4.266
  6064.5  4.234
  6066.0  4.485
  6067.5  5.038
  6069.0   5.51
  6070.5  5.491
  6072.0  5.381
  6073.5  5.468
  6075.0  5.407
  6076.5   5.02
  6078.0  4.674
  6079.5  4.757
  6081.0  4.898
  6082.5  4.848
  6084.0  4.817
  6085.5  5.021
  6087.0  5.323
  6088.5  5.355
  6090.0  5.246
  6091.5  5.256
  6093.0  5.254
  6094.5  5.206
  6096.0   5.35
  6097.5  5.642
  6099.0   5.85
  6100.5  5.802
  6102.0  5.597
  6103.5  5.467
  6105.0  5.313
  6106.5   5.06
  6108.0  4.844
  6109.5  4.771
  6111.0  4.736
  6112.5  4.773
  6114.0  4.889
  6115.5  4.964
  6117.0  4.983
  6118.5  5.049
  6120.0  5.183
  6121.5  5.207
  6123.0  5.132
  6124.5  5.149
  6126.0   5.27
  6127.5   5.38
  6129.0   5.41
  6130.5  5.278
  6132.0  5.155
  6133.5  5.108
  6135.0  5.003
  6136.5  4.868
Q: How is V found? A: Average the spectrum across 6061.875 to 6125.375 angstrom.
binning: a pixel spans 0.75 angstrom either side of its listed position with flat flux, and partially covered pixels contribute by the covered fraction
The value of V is 5.11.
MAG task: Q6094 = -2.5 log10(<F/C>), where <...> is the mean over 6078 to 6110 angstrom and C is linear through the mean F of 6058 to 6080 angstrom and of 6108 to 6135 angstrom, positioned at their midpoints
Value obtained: -0.05 mag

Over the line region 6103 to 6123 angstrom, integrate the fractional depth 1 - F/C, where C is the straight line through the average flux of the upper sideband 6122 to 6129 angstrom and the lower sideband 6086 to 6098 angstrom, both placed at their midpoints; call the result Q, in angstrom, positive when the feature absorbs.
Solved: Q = 1.0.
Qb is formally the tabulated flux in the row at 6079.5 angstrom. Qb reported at 4.757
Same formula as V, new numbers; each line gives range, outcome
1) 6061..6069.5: 4.63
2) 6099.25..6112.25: 5.21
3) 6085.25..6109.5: 5.34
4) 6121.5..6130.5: 5.26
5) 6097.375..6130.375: 5.2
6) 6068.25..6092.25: 5.15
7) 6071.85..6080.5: 5.09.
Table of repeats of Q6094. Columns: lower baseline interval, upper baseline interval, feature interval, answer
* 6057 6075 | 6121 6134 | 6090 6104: -0.09 mag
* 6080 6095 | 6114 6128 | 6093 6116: -0.02 mag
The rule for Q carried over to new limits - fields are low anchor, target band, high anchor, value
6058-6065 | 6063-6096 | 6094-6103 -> -0.8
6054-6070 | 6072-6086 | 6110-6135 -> -0.6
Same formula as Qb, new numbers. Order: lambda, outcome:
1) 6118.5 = 5.049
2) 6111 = 4.736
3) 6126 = 5.27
